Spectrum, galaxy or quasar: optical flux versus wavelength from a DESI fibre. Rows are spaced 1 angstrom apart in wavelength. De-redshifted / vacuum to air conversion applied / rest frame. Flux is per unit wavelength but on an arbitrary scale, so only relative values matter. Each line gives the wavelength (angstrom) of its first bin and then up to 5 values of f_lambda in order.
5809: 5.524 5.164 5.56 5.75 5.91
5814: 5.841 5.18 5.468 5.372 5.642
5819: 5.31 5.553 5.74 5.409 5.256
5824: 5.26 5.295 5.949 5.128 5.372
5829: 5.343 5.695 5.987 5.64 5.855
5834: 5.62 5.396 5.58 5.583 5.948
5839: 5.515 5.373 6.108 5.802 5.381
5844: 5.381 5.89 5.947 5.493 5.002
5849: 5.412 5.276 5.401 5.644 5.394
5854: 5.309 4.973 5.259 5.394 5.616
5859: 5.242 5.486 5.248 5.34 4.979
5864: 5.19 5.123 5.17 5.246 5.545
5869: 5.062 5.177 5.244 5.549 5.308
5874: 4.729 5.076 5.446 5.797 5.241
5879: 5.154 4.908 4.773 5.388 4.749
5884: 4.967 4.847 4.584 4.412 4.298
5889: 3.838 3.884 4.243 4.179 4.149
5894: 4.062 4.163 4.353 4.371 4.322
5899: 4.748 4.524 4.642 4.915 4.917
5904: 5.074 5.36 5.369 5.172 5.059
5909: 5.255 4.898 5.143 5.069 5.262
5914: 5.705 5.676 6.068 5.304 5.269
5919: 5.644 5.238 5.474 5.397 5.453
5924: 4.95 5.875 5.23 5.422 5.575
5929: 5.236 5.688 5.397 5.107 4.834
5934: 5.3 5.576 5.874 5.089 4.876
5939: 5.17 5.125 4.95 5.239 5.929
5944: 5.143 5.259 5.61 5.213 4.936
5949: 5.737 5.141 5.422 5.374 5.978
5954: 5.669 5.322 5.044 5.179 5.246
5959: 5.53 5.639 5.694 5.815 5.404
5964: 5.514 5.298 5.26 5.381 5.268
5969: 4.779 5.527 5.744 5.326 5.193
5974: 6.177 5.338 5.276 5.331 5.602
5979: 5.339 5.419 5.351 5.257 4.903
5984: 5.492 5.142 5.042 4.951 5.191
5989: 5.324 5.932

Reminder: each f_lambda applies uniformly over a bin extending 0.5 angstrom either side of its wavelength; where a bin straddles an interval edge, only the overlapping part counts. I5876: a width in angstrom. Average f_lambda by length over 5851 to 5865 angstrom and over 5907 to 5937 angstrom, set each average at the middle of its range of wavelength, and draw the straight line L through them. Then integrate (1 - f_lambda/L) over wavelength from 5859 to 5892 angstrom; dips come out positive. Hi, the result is 2.1 angstrom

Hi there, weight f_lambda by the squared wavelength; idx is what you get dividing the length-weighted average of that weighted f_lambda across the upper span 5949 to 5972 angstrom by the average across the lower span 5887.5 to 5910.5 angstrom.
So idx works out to 1.20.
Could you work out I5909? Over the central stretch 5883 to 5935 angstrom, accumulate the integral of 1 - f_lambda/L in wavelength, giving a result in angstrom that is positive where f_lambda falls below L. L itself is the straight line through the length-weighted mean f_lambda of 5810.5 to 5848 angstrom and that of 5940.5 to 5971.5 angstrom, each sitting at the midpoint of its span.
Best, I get 4.5 angstrom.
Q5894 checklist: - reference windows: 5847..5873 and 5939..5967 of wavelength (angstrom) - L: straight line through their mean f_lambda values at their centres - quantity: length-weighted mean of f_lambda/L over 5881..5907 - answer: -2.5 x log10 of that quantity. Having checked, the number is 0.162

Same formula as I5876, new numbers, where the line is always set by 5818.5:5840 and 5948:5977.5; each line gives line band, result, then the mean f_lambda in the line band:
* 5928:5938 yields 0.2 angstrom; 5.33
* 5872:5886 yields 1.0 angstrom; 5.1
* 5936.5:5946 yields 0.4 angstrom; 5.22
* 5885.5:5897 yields 2.7 angstrom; 4.2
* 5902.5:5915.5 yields 0.6 angstrom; 5.23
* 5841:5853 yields 0.0 angstrom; 5.53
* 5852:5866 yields 0.6 angstrom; 5.28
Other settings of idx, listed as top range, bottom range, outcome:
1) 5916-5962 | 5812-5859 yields 1.01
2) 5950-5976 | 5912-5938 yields 1.02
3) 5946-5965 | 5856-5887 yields 1.08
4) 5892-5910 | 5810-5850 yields 0.87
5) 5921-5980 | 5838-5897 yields 1.09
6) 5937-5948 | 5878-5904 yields 1.17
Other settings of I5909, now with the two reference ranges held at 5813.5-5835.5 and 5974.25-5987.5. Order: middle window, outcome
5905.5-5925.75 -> 0.1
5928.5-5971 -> -0.2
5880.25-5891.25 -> 1.8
